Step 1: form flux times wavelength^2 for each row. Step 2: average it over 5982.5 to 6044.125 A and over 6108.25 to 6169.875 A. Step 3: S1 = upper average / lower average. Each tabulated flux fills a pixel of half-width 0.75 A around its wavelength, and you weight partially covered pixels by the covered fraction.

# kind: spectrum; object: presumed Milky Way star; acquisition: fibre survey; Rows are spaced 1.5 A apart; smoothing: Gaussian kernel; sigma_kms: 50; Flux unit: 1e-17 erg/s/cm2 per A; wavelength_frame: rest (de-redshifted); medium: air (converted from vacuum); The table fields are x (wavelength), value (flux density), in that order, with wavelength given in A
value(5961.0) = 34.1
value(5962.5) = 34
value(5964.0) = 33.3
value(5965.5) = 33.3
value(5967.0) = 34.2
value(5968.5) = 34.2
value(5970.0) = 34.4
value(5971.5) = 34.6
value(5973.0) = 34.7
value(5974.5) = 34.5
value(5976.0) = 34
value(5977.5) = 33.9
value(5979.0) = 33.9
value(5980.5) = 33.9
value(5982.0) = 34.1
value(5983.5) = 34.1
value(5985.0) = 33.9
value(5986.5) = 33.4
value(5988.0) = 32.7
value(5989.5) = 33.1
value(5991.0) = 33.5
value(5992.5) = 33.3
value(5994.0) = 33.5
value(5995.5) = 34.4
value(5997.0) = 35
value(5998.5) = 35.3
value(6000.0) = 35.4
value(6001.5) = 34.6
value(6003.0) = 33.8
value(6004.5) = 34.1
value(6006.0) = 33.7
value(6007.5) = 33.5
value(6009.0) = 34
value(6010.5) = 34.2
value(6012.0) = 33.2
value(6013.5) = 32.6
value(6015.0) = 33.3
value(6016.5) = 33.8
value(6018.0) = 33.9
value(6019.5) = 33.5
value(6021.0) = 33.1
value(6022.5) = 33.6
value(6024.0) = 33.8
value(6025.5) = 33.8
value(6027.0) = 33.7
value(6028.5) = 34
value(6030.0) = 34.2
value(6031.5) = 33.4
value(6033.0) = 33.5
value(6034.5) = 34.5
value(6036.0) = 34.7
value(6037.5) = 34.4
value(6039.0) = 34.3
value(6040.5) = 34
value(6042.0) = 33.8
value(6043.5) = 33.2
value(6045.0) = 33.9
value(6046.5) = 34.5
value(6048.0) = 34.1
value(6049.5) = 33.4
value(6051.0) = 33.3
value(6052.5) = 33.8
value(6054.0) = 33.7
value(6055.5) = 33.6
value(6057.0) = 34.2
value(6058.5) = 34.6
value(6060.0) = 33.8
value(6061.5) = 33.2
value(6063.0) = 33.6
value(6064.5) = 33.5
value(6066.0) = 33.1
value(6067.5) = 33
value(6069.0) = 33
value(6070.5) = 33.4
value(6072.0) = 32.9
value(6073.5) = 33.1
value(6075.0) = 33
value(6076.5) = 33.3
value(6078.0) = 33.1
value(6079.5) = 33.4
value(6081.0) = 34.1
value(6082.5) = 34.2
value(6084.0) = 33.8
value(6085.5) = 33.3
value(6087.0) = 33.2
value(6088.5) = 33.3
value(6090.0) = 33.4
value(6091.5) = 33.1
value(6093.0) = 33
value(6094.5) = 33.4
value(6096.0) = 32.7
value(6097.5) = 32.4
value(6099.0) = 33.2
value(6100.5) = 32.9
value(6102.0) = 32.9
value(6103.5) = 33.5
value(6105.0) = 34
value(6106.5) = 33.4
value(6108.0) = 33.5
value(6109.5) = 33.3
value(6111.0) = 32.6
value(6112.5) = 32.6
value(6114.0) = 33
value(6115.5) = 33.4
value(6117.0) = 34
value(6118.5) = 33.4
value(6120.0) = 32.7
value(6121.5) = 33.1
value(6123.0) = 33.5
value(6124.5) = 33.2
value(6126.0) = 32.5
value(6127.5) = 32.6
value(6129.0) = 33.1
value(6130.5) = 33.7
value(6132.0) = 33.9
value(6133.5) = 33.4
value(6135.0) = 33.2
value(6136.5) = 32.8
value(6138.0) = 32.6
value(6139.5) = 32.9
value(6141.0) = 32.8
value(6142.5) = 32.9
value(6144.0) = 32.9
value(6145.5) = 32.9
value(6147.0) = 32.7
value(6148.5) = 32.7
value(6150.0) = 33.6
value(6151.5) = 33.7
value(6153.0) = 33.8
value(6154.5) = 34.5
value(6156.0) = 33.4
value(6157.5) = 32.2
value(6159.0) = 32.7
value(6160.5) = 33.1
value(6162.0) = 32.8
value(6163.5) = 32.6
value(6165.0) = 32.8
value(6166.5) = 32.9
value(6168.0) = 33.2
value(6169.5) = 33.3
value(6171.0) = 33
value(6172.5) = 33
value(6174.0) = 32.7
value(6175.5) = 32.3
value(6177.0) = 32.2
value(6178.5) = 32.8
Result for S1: 1.02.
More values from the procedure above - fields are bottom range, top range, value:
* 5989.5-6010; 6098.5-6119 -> 1.01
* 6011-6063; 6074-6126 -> 1.01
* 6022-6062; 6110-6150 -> 1.00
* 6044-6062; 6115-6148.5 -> 1.00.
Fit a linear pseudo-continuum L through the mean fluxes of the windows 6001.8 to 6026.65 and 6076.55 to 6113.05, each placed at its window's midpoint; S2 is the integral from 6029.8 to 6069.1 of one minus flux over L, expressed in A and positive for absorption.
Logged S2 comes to -0.4 A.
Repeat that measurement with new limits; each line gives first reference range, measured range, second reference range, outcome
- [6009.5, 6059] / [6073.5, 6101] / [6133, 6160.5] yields 0.2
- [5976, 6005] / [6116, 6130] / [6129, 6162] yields 0.1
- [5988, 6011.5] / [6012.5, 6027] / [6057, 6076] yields 0.1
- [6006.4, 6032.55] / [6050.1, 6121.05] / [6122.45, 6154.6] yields 0.0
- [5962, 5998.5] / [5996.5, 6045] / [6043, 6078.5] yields -0.3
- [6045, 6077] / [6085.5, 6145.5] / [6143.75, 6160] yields 0.4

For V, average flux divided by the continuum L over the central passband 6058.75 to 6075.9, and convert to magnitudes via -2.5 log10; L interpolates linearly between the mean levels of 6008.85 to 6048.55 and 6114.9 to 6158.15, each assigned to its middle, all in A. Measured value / 0.01 mag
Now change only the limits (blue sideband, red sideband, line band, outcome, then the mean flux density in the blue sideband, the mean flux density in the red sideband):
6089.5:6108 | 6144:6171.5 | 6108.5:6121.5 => 0.00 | 33.2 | 33.1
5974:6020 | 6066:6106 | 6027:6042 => -0.01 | 33.9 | 33.3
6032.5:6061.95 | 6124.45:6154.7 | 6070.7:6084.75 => 0.01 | 33.9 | 33.1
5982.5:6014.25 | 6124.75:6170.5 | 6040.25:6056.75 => -0.01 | 33.9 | 33.1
